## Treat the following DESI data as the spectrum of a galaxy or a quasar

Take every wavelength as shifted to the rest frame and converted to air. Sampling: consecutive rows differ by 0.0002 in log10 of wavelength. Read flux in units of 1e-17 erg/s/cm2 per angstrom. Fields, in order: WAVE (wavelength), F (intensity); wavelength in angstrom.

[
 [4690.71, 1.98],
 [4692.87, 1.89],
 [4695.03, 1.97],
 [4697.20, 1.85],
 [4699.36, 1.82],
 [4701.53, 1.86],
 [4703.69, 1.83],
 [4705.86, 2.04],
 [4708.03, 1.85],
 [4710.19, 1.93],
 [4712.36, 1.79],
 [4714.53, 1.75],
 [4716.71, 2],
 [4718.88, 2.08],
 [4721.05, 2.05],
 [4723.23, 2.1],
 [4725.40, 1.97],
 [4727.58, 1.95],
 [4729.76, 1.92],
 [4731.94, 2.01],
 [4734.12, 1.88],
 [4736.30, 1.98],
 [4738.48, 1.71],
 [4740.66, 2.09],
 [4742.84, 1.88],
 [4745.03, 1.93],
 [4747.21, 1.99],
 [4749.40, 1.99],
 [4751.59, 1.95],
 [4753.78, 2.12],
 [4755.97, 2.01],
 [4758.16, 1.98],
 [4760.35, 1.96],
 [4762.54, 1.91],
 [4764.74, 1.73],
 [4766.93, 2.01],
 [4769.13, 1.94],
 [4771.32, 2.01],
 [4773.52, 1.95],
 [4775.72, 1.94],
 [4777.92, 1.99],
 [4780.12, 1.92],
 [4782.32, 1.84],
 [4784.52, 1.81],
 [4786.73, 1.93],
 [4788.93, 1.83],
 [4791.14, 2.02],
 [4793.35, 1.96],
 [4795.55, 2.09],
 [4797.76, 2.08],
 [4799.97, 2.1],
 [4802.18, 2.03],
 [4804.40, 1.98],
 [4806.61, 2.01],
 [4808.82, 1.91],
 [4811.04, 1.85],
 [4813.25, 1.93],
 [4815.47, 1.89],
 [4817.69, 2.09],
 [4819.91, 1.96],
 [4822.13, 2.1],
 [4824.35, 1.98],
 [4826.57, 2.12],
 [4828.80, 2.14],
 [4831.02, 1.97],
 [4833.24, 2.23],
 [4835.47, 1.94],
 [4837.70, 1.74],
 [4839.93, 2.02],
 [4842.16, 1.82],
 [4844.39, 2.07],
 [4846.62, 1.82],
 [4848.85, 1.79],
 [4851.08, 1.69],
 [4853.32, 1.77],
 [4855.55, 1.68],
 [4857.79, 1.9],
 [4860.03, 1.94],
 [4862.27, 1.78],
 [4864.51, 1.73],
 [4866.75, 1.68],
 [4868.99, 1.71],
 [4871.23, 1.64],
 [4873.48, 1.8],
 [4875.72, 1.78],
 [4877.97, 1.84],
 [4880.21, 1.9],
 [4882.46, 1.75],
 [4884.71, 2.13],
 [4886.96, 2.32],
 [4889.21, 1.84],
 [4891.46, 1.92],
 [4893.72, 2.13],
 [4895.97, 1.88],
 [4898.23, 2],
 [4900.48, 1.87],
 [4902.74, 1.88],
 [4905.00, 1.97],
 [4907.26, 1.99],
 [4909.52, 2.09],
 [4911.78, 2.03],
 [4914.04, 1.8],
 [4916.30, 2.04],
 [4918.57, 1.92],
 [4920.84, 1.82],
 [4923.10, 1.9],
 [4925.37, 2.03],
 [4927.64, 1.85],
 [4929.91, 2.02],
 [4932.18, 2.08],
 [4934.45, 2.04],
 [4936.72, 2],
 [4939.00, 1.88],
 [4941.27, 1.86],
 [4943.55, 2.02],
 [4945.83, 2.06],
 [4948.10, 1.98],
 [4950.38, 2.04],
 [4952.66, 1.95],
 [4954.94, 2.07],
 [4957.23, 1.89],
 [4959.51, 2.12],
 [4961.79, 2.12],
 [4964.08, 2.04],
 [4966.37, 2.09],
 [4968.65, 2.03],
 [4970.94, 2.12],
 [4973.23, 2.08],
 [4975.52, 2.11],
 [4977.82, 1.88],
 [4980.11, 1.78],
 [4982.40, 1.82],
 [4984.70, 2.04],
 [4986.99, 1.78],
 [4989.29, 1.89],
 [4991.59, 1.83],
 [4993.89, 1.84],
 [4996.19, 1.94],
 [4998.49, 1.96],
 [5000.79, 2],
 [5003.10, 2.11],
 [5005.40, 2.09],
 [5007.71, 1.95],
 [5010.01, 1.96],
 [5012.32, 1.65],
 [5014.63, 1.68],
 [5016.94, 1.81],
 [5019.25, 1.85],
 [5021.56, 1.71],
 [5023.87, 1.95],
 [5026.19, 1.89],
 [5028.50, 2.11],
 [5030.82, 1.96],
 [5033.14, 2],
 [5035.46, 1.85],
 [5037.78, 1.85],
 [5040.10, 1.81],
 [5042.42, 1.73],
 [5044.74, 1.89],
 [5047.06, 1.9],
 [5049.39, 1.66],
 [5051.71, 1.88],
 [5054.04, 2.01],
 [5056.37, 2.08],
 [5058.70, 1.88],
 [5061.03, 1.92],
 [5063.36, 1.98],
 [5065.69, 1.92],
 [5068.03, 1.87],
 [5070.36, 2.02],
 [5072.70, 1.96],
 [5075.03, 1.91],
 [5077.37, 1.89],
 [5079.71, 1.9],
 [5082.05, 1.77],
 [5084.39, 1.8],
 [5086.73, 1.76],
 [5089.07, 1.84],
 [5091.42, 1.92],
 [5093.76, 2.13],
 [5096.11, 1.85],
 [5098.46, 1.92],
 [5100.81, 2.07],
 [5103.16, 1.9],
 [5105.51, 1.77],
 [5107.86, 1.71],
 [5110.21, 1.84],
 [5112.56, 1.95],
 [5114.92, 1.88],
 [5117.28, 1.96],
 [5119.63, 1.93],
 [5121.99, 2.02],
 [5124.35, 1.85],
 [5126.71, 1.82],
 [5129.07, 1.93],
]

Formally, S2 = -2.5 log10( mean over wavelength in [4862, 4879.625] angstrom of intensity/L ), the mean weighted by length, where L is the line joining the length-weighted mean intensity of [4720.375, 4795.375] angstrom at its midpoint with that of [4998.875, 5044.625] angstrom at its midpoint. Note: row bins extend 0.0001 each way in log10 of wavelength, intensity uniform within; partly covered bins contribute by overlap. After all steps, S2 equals 0.10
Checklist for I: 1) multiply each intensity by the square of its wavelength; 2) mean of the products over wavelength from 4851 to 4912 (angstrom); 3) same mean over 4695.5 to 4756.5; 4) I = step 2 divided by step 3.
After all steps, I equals 1.03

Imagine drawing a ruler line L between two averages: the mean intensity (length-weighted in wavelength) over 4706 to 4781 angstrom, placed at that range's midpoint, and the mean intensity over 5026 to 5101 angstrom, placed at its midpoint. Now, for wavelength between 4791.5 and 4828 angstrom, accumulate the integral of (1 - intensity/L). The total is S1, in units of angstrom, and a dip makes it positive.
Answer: -1.23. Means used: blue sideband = 1.95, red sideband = 1.9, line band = 2.01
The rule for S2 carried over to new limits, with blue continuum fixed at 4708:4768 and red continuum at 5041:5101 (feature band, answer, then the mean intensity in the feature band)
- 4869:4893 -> 0.023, 1.89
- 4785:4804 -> -0.031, 2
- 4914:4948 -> -0.023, 1.96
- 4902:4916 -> -0.025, 1.97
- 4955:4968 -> -0.075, 2.05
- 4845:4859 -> 0.085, 1.79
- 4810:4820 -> -0.003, 1.94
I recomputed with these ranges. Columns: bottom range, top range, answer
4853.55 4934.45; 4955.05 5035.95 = 1.06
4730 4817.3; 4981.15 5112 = 1.08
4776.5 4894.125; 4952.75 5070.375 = 1.08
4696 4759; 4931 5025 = 1.12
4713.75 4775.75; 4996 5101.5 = 1.10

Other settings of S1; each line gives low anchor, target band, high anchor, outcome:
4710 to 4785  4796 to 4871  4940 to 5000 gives 1.4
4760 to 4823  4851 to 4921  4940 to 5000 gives 2.9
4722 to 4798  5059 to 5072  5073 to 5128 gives -0.3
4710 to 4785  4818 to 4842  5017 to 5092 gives -1.0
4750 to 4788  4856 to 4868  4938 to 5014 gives 1.0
